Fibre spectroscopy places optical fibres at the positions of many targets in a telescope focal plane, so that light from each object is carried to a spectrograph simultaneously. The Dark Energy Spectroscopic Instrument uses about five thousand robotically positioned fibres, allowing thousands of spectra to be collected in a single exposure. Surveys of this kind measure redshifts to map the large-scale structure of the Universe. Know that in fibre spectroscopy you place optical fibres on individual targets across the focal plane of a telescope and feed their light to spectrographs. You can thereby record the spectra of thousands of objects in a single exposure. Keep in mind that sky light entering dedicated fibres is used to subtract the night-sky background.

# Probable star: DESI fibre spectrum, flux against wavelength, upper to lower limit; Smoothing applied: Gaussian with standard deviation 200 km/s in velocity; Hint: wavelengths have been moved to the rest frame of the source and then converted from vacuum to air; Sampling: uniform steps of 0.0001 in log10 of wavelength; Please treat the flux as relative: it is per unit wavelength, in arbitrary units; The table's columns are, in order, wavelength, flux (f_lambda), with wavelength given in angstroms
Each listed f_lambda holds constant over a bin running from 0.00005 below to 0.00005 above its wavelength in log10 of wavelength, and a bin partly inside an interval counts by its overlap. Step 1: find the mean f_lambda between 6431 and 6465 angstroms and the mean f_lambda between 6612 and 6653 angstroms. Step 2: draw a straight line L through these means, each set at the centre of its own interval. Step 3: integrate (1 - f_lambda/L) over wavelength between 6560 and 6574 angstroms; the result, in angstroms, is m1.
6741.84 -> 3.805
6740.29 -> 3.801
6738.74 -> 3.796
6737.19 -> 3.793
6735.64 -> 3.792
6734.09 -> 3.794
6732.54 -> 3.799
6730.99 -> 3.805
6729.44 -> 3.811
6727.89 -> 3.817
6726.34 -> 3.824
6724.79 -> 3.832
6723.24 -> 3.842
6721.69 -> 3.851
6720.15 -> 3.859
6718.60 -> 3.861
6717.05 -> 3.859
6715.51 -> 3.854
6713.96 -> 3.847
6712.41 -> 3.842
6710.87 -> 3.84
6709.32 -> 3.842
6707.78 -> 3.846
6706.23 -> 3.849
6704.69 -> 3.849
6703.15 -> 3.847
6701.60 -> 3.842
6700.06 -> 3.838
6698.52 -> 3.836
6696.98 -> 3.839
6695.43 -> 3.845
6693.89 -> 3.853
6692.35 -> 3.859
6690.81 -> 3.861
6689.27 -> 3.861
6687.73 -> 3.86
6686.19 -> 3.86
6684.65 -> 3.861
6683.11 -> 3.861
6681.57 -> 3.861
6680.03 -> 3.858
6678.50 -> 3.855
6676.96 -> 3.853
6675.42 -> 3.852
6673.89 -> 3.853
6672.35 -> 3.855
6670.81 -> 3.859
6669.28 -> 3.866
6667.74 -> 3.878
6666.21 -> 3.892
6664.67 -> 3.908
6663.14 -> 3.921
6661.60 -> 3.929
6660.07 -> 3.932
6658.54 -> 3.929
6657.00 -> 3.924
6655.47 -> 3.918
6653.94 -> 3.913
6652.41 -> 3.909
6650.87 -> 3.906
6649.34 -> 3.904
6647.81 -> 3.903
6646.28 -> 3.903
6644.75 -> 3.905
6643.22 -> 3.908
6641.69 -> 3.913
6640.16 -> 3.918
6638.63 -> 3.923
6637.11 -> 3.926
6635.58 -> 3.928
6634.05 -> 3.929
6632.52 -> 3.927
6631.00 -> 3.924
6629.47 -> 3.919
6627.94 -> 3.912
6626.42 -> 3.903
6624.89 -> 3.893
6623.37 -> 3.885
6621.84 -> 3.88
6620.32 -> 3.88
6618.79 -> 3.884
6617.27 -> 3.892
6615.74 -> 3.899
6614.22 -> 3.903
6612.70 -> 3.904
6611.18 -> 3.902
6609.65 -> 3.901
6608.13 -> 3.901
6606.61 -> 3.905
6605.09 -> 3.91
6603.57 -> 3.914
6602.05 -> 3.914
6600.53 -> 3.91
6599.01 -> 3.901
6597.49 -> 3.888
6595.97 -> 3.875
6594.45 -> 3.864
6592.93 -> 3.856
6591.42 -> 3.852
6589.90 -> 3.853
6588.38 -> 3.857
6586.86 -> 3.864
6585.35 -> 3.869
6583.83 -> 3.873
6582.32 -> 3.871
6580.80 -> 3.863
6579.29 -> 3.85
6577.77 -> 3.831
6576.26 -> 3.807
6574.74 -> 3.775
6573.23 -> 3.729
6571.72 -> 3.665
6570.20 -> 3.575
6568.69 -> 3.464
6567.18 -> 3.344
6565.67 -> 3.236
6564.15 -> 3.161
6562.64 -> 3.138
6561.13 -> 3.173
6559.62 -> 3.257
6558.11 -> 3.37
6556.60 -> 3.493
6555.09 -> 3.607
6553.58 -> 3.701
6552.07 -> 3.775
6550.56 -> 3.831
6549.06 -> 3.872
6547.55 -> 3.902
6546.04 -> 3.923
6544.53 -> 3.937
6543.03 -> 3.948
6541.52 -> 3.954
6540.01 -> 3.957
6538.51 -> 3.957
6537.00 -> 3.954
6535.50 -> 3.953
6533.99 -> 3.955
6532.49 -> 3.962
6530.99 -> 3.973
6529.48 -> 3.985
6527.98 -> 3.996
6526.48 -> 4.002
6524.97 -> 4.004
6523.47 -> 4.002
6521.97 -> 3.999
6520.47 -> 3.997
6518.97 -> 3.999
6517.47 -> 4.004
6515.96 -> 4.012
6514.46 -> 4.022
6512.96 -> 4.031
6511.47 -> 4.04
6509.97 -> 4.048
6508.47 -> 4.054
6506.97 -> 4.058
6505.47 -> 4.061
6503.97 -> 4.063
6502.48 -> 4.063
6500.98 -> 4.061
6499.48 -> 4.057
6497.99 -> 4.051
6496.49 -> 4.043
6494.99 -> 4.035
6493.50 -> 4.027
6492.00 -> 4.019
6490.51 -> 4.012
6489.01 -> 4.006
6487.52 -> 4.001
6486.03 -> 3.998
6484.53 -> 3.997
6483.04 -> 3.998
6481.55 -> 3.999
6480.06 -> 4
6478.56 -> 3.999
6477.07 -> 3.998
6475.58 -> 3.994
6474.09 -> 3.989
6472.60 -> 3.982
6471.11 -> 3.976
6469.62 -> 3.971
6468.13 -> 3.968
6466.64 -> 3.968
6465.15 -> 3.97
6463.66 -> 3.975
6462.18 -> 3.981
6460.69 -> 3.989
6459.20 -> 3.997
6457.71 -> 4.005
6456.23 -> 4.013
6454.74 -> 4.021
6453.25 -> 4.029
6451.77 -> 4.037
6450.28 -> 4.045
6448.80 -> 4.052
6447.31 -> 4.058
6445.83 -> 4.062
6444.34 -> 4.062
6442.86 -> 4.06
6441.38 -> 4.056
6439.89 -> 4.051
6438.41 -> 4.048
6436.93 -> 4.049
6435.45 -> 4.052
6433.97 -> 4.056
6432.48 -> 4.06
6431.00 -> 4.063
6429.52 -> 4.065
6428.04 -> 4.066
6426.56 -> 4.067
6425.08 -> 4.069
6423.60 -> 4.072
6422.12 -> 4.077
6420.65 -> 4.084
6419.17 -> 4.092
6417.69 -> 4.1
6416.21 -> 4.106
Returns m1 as 2.0 angstroms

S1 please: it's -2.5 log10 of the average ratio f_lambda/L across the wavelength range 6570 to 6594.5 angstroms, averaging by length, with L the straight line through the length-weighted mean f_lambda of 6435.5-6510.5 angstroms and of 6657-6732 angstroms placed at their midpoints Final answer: 0.03 mag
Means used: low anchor 4.02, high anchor 3.86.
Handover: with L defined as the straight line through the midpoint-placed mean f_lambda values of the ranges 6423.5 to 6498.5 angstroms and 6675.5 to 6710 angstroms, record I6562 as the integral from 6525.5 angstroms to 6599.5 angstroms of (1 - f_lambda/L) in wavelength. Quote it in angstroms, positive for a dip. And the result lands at 3.49 angstroms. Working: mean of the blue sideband 4.02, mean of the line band 3.76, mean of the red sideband 3.85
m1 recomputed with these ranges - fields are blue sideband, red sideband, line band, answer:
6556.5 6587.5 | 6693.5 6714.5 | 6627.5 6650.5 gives -1.24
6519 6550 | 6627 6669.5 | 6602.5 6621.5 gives 0.14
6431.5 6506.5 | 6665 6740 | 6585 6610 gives 0.25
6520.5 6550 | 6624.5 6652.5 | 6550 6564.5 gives 1.82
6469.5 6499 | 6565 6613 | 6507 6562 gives 0.44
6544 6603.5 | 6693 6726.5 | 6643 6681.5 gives -0.97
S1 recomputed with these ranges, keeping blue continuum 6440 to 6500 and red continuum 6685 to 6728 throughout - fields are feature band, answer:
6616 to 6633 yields 0.00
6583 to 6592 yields 0.02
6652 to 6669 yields -0.01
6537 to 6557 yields 0.03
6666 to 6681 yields 0.00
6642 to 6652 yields 0.00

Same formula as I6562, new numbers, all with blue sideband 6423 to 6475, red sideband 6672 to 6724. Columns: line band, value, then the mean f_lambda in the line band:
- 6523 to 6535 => 0.0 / 3.98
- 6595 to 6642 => 0.0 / 3.9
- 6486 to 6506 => -0.2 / 4.04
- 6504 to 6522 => -0.2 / 4.03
